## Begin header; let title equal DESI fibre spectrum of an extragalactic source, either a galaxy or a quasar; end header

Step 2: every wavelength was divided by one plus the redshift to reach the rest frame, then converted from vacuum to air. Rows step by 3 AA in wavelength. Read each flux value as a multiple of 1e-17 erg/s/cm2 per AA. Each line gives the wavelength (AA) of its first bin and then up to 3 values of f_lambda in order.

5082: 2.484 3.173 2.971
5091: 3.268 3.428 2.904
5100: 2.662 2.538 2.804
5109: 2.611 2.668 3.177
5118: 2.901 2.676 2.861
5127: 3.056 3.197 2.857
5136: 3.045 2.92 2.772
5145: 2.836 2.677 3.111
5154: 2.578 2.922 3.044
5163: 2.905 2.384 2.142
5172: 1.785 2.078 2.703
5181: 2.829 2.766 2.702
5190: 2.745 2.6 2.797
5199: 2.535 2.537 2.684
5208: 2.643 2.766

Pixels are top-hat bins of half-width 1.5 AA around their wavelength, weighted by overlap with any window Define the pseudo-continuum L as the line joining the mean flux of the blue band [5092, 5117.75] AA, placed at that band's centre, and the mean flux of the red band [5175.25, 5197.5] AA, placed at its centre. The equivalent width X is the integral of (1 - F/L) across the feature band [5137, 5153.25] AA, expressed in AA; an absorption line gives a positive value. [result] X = -0.4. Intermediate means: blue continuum 2.86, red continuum 2.7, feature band 2.86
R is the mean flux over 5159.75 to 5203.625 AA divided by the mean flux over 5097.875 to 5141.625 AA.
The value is 0.9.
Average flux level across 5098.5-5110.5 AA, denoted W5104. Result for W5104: 2.65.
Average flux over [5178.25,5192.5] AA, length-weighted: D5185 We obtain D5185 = 2.74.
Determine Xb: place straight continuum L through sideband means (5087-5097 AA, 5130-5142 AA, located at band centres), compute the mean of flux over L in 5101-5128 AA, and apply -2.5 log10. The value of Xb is 0.10 mag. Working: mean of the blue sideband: 3.19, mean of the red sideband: 2.95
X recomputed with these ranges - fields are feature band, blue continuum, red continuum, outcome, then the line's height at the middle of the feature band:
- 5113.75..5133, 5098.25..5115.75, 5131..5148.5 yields -1.1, 2.8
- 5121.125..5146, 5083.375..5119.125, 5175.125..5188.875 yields -0.9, 2.83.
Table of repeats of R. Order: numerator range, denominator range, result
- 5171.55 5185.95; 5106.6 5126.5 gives 0.88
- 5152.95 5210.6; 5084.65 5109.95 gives 0.89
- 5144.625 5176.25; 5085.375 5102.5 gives 0.85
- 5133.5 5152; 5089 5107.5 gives 0.98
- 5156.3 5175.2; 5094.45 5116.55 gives 0.88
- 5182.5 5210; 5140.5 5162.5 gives 0.94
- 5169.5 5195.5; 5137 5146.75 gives 0.89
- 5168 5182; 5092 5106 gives 0.79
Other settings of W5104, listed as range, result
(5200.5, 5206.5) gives 2.61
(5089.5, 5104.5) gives 2.96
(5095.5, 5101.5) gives 2.78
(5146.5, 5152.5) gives 2.89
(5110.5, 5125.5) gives 2.86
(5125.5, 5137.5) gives 3.04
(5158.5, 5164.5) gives 2.97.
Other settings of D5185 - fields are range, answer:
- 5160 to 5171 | 2.52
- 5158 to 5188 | 2.54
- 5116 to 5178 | 2.74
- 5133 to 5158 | 2.86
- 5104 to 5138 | 2.89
